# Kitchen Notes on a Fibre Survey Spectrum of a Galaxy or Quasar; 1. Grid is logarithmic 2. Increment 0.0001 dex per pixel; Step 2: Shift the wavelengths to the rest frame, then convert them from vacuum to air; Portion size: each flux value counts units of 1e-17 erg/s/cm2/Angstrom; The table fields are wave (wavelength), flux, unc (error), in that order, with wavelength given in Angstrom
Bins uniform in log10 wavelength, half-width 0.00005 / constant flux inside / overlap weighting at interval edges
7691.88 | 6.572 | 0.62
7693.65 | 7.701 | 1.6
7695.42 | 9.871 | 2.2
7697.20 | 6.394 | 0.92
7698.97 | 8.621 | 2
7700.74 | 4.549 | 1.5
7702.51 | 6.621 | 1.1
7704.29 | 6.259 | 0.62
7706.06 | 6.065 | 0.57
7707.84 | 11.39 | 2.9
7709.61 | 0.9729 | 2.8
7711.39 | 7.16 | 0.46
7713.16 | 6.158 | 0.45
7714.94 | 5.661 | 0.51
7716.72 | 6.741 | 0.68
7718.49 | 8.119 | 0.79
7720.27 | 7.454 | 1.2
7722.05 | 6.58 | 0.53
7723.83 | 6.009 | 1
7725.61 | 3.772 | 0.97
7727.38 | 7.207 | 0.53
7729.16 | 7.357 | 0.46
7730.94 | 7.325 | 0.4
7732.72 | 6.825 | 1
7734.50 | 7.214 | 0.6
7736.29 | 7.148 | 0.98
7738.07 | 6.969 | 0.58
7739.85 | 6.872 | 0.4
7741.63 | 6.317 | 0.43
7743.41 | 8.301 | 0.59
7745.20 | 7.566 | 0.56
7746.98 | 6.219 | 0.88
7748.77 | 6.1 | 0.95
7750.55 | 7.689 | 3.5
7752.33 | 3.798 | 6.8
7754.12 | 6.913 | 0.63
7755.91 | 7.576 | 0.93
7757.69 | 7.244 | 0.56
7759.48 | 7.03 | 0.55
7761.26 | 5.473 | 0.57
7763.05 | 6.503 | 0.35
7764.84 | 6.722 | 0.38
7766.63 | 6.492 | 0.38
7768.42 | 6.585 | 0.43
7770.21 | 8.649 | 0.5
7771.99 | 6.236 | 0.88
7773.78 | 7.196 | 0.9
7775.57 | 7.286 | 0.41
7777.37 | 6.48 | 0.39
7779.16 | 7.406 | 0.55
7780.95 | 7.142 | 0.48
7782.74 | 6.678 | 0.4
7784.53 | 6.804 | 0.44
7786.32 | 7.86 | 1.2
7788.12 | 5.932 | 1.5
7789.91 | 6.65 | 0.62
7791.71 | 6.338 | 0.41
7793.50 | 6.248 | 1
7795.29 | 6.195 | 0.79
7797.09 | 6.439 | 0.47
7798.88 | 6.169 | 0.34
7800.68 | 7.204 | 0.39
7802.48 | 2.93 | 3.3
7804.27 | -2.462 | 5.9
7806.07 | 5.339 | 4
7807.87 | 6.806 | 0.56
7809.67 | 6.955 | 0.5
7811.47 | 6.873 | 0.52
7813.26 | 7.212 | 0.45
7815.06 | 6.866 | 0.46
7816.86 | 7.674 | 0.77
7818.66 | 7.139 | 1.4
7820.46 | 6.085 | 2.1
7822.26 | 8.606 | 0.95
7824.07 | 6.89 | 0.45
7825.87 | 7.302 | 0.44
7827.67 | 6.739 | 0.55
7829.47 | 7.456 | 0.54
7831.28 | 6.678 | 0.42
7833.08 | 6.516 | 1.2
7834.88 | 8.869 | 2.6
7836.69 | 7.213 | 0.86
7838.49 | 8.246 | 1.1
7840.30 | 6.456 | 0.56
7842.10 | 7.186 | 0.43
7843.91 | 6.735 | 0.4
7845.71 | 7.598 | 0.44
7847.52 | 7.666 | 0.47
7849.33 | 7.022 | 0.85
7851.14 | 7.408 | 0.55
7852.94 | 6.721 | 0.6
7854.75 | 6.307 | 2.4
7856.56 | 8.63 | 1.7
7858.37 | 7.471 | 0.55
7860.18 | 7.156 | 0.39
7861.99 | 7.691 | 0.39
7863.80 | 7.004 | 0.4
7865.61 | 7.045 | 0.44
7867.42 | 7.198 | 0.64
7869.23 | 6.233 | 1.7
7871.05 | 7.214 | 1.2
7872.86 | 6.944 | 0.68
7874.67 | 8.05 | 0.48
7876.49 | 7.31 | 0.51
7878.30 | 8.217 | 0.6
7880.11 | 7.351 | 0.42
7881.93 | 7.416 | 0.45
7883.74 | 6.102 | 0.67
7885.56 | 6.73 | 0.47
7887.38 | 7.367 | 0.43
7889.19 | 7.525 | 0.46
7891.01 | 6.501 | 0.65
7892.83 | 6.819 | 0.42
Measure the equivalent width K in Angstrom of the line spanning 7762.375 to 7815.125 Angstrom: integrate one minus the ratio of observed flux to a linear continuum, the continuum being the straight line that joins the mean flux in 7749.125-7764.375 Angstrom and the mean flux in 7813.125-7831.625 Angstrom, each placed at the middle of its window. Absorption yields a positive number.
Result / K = 3.9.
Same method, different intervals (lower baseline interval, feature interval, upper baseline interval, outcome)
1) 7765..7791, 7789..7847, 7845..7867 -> 4.8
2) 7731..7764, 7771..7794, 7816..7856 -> 0.5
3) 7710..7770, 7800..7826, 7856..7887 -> 3.6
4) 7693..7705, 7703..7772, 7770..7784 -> 4.0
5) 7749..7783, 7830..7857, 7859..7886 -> -0.7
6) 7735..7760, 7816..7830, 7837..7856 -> -0.3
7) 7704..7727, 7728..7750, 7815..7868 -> -1.7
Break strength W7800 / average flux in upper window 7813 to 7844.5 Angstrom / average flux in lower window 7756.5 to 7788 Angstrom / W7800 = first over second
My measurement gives 1.0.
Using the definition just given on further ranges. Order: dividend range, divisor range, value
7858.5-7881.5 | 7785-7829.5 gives 1.16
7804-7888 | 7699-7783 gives 1.05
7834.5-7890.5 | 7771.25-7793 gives 1.07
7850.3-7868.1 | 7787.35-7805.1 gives 1.40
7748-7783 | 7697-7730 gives 1.04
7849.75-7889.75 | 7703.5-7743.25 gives 1.09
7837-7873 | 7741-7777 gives 1.06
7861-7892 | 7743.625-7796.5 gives 1.06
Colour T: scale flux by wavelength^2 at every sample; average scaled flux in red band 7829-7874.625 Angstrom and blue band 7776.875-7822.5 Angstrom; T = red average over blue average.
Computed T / 1.17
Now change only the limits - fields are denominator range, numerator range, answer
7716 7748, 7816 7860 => 1.09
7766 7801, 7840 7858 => 1.08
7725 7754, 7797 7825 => 0.92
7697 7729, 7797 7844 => 1.04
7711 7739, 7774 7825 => 0.96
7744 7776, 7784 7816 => 0.88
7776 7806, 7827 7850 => 1.25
